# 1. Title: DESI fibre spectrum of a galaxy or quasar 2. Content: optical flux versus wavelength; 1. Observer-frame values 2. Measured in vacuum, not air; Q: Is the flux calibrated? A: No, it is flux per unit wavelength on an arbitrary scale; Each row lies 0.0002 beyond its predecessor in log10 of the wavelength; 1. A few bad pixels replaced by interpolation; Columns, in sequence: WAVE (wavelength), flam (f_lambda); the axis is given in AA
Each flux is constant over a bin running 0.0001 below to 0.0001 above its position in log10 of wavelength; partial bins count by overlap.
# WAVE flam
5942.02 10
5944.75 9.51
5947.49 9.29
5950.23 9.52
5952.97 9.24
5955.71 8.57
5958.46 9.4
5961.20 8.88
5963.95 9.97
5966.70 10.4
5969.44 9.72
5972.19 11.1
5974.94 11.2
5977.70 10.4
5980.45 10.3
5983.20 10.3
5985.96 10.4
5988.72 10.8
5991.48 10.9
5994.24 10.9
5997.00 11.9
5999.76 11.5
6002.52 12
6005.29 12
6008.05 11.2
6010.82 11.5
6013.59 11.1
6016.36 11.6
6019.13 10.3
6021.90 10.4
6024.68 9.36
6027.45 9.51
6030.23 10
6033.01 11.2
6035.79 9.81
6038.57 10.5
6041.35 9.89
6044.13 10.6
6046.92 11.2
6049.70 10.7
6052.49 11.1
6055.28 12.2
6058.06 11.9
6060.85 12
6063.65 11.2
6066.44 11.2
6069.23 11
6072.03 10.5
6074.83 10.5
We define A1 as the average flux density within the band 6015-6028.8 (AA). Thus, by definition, 10.2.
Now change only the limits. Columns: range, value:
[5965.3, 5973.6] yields 10.4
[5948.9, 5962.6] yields 9.12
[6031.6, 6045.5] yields 10.4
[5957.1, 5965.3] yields 9.42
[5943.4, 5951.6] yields 9.44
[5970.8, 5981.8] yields 10.7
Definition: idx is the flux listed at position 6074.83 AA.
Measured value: 10.5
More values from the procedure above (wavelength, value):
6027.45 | 9.51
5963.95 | 9.97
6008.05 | 11.2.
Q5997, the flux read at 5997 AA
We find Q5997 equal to 11.9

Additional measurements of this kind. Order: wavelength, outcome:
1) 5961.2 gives 8.88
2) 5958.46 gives 9.4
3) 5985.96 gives 10.4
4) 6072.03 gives 10.5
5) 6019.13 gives 10.3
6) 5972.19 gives 11.1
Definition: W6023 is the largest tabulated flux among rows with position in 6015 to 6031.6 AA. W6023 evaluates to 11.6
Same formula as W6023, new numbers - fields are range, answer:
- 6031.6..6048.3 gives 11.2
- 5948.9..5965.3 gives 9.97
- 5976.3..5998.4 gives 11.9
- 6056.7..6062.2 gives 12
